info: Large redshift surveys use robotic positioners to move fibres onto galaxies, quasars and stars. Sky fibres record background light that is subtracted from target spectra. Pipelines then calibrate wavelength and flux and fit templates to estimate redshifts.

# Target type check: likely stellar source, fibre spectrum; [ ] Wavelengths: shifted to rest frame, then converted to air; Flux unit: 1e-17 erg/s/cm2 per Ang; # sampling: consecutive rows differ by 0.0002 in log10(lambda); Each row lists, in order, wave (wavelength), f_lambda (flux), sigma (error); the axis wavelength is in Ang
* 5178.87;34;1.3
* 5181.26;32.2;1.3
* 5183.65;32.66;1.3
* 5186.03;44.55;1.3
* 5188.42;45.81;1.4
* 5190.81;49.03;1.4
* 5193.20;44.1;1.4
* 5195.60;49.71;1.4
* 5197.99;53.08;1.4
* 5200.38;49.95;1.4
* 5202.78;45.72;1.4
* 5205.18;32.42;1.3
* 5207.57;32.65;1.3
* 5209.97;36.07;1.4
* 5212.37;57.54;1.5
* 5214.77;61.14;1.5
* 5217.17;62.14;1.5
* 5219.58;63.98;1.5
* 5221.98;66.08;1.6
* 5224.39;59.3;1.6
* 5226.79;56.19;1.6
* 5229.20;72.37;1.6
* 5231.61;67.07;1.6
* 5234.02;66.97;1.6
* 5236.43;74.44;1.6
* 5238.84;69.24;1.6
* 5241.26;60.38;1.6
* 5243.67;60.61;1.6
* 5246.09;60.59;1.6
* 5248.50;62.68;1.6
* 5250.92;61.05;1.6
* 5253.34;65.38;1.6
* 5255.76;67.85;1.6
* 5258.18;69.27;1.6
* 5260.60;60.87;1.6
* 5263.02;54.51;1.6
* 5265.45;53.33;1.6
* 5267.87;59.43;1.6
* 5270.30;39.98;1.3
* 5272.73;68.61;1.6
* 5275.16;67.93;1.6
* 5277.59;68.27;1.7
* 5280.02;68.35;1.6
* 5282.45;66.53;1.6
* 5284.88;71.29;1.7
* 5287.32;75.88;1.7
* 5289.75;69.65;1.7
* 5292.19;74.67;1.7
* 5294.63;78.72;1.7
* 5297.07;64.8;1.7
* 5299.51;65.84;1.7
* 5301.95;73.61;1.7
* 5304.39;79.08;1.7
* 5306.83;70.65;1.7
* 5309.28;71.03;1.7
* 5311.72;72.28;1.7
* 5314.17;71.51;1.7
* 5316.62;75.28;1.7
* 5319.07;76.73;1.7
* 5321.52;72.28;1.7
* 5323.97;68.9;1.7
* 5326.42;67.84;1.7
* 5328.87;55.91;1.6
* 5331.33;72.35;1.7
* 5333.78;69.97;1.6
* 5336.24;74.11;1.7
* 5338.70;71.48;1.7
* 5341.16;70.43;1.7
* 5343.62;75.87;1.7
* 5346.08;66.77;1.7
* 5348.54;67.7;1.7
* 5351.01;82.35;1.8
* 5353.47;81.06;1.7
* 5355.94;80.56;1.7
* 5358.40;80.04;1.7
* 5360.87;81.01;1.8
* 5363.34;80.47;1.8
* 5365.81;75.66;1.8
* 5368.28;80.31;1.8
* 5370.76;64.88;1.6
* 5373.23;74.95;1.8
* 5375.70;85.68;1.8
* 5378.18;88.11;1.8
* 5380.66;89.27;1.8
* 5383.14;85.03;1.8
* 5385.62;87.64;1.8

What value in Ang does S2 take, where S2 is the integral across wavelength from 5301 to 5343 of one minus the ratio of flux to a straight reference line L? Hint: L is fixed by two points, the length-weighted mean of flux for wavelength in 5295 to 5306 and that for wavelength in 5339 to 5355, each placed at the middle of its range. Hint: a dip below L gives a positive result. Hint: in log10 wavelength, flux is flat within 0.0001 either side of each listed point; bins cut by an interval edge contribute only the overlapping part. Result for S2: 0.7 Ang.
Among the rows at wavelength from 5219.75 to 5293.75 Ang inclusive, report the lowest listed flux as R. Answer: 39.98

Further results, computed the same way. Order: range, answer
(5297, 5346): 55.91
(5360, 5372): 64.88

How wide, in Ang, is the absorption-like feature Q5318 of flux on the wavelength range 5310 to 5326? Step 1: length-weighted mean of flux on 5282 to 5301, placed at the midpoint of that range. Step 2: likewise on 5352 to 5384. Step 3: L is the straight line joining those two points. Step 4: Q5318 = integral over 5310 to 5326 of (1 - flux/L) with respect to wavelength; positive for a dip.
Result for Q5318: 0.4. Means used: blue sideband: 71.1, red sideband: 80.5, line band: 72.5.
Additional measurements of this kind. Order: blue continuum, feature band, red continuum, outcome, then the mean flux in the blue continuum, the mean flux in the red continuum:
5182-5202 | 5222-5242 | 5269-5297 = -3.7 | 45.8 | 68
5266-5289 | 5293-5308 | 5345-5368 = -0.8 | 64.9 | 77.5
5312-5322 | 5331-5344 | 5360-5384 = 0.7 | 73.9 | 80.4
